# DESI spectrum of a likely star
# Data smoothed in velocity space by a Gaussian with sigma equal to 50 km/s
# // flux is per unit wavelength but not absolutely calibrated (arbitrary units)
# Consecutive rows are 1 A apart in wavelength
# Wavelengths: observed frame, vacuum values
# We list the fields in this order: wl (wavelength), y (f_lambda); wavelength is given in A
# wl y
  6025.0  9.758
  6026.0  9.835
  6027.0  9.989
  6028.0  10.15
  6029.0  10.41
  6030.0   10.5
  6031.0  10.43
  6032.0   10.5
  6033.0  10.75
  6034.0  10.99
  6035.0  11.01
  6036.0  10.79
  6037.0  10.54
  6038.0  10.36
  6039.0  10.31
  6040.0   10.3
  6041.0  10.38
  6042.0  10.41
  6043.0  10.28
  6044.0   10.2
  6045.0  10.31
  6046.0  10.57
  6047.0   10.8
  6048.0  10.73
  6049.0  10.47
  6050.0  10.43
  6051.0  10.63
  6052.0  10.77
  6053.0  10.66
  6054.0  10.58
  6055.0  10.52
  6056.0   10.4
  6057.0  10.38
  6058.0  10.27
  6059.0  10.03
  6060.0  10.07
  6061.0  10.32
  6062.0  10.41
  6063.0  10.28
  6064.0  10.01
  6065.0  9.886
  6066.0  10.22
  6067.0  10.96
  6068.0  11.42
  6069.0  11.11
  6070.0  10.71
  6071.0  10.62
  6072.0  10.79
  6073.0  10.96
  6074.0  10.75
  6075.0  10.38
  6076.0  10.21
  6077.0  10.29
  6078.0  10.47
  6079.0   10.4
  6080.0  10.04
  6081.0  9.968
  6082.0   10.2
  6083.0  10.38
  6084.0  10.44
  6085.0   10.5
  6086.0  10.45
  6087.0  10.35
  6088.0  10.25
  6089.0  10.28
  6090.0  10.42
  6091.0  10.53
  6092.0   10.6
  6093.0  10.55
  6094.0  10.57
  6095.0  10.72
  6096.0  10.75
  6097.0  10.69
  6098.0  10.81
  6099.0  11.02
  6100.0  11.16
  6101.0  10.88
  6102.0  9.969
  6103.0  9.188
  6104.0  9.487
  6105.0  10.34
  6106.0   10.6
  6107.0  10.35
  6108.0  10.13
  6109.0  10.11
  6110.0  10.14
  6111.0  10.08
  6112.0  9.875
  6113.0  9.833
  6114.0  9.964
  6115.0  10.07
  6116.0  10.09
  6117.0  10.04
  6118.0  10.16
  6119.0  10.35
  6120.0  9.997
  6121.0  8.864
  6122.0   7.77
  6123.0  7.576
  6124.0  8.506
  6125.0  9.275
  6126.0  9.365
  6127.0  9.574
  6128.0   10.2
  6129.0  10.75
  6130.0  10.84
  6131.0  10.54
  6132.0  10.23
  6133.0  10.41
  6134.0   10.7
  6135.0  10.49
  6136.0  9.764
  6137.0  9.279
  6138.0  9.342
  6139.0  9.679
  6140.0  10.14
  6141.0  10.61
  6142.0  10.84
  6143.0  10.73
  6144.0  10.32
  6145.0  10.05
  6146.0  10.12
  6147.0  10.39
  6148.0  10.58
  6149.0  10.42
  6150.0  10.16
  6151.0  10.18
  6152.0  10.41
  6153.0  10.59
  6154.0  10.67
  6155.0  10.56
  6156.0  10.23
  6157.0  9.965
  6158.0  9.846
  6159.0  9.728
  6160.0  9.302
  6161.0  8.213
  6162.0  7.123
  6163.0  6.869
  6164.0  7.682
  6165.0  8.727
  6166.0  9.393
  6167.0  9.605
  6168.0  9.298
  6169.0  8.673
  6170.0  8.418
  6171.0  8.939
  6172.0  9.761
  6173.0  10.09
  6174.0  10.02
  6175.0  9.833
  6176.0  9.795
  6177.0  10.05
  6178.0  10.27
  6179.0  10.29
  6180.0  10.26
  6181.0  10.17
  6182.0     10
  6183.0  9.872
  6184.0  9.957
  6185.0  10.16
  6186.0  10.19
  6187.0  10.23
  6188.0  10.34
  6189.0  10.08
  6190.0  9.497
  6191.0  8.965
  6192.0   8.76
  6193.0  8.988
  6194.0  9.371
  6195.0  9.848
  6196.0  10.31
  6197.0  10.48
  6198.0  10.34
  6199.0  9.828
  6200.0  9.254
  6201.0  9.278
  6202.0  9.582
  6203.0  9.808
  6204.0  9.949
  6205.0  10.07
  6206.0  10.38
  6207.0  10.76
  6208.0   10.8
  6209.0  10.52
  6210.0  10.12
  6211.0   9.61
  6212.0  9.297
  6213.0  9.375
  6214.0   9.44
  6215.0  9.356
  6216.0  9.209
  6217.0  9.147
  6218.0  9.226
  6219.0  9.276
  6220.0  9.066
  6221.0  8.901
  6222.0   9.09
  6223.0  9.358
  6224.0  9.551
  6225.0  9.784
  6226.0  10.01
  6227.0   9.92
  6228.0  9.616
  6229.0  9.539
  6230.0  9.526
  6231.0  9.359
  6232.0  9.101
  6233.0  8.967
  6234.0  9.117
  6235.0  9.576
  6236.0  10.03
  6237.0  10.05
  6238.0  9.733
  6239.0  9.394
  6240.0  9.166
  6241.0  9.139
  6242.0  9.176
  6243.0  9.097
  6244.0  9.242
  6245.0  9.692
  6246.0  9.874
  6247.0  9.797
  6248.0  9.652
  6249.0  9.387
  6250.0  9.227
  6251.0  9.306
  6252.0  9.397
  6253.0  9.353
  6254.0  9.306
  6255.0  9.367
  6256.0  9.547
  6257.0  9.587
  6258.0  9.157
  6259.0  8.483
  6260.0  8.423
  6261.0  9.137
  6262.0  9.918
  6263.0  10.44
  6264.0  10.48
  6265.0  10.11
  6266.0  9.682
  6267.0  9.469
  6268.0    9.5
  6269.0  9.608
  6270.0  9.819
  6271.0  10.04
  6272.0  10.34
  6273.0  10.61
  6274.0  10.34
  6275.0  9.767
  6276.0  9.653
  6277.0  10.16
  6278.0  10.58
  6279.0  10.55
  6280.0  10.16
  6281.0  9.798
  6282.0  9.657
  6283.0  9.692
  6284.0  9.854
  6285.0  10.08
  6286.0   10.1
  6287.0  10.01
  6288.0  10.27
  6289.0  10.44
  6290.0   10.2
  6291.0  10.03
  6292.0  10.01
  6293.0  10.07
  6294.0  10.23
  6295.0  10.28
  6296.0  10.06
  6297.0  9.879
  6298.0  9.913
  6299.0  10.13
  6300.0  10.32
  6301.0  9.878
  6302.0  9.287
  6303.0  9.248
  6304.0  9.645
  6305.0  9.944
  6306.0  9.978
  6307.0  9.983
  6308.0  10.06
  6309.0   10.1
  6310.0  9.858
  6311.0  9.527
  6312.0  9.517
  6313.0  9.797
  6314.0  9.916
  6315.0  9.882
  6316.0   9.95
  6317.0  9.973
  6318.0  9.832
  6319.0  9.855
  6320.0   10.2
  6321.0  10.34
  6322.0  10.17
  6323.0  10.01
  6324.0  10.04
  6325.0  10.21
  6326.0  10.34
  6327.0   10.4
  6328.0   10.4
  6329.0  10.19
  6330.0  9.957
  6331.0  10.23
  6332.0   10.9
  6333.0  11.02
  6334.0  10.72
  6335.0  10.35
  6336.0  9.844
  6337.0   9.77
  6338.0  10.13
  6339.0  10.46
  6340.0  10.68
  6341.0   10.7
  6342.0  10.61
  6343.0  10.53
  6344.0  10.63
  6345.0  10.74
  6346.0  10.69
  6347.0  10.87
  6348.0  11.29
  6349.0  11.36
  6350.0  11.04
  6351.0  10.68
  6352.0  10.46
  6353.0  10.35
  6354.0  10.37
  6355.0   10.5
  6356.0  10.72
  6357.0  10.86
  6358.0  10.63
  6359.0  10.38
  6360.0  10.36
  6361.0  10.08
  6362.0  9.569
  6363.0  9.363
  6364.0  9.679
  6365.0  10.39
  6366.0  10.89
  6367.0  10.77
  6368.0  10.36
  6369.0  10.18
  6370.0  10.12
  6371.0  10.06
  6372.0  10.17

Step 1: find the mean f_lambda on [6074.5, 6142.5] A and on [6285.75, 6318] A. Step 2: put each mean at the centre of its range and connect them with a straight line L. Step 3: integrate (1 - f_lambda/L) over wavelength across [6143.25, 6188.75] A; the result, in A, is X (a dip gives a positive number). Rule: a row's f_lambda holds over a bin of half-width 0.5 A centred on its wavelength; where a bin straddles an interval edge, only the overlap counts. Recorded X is 1.54 A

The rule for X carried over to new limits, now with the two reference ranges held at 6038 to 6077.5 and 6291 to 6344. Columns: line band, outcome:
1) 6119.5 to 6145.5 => 1.3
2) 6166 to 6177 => 0.9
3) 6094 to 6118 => 0.3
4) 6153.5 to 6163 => 0.9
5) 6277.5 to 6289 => 0.1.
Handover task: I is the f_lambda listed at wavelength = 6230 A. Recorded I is 9.526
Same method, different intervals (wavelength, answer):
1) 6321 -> 10.34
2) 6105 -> 10.34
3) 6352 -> 10.46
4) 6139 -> 9.679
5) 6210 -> 10.12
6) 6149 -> 10.42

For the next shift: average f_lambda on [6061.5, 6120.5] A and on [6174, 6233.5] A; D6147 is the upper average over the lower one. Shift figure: 0.94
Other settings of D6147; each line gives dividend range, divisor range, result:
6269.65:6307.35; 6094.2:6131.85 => 1.00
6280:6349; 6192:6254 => 1.06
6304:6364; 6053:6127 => 1.01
